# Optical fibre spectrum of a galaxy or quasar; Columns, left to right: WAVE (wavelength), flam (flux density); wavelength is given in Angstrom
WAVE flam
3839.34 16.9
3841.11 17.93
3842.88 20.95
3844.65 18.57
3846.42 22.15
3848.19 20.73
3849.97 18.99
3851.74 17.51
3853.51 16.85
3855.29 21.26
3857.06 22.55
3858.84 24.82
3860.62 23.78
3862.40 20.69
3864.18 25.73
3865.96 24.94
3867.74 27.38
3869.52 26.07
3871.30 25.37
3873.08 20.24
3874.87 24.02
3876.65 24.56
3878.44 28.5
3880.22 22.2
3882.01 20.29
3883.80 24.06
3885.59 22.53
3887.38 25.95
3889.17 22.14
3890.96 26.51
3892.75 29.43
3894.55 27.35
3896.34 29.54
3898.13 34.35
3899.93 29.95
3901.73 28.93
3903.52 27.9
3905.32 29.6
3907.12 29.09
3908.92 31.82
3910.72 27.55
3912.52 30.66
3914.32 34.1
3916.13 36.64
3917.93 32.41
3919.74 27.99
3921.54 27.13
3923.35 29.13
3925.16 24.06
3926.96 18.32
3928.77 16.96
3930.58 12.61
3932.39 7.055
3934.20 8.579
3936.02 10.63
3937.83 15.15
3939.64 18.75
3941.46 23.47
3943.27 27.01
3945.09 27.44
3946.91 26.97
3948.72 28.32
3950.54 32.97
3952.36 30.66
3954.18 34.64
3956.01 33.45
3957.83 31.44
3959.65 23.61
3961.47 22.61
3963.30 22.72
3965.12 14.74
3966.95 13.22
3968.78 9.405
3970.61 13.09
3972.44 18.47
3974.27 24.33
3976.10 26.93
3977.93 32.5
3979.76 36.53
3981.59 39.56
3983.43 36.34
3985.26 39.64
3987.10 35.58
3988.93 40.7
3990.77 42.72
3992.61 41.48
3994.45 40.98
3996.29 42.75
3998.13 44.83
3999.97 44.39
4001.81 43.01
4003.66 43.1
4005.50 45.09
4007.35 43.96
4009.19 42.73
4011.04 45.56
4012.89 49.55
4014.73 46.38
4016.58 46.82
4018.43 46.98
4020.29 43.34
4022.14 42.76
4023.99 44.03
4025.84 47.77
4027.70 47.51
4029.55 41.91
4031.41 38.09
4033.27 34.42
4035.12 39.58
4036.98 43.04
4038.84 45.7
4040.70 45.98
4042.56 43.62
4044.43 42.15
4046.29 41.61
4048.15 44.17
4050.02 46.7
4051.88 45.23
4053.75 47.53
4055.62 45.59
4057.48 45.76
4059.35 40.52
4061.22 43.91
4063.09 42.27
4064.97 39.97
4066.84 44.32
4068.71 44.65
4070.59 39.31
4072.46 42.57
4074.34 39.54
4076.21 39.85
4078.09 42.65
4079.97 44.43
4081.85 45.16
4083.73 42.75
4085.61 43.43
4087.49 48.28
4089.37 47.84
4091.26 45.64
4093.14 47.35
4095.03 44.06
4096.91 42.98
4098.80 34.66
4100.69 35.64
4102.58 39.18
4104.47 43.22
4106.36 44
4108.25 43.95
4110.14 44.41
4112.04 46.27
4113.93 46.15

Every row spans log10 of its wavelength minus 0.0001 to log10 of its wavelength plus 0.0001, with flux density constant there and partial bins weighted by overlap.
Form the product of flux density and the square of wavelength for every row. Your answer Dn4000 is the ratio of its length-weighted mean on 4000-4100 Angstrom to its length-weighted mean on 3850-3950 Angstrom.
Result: 1.92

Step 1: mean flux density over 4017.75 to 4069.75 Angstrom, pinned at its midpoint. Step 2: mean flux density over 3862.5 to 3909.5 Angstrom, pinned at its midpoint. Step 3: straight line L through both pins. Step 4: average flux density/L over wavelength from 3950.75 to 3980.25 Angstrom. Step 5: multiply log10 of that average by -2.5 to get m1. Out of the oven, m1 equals 0.393 mag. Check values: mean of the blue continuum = 26.4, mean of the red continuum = 43.5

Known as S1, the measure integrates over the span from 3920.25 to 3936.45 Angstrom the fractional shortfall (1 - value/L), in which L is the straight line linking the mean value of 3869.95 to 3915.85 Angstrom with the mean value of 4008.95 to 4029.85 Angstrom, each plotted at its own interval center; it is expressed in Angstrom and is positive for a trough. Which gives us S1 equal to 7.3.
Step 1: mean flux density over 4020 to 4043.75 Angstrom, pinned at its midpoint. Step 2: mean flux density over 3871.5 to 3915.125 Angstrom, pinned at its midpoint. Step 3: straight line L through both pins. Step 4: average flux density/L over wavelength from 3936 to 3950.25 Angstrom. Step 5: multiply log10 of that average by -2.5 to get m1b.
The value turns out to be 0.368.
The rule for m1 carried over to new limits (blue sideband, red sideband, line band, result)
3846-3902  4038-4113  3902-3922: -0.09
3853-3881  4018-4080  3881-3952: 0.14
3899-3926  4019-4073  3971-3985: 0.20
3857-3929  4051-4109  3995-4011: -0.20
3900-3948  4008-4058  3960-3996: 0.19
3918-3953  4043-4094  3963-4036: -0.14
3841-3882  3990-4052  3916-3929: 0.15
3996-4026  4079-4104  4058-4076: 0.05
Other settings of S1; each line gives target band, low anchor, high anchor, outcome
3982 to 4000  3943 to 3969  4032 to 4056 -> -4.4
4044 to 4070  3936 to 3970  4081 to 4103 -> -3.8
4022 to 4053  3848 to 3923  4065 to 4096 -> -2.6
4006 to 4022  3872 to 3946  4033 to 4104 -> -3.8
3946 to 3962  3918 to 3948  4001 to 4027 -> -1.7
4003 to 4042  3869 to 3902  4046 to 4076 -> -4.5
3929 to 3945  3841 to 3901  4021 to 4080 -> 7.7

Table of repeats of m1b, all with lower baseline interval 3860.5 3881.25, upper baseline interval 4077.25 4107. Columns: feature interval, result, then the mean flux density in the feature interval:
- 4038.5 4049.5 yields -0.124 mag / 43.9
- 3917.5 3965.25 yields 0.289 mag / 23.3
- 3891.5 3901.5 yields -0.126 mag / 29.9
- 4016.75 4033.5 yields -0.161 mag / 43.5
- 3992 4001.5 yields -0.219 mag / 43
